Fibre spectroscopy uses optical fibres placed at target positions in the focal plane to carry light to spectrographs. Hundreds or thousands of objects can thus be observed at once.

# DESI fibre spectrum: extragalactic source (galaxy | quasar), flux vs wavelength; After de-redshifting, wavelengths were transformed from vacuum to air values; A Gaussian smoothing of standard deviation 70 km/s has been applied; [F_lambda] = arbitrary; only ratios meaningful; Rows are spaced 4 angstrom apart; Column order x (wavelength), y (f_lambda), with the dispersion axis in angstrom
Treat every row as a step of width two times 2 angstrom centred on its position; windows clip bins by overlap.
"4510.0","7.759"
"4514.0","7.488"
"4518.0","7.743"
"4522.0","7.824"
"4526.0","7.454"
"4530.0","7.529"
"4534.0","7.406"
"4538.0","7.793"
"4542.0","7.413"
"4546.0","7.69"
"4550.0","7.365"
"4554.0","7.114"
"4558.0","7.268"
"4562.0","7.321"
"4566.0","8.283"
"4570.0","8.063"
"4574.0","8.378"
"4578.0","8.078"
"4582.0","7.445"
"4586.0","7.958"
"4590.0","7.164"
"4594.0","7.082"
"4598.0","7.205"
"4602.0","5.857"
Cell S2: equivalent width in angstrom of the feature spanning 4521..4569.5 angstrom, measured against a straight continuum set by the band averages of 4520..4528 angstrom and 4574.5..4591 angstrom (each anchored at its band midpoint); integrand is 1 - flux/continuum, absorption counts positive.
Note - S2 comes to 0.8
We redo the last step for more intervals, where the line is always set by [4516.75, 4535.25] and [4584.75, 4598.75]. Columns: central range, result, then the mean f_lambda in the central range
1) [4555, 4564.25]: 0.20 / 7.3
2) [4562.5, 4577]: -1.40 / 8.13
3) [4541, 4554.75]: 0.16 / 7.42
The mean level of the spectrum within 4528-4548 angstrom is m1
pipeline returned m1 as 7.57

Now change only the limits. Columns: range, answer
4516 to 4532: 7.64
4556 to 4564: 7.29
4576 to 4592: 7.66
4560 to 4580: 8.02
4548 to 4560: 7.25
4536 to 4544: 7.6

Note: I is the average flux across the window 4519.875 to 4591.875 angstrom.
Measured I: 7.64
